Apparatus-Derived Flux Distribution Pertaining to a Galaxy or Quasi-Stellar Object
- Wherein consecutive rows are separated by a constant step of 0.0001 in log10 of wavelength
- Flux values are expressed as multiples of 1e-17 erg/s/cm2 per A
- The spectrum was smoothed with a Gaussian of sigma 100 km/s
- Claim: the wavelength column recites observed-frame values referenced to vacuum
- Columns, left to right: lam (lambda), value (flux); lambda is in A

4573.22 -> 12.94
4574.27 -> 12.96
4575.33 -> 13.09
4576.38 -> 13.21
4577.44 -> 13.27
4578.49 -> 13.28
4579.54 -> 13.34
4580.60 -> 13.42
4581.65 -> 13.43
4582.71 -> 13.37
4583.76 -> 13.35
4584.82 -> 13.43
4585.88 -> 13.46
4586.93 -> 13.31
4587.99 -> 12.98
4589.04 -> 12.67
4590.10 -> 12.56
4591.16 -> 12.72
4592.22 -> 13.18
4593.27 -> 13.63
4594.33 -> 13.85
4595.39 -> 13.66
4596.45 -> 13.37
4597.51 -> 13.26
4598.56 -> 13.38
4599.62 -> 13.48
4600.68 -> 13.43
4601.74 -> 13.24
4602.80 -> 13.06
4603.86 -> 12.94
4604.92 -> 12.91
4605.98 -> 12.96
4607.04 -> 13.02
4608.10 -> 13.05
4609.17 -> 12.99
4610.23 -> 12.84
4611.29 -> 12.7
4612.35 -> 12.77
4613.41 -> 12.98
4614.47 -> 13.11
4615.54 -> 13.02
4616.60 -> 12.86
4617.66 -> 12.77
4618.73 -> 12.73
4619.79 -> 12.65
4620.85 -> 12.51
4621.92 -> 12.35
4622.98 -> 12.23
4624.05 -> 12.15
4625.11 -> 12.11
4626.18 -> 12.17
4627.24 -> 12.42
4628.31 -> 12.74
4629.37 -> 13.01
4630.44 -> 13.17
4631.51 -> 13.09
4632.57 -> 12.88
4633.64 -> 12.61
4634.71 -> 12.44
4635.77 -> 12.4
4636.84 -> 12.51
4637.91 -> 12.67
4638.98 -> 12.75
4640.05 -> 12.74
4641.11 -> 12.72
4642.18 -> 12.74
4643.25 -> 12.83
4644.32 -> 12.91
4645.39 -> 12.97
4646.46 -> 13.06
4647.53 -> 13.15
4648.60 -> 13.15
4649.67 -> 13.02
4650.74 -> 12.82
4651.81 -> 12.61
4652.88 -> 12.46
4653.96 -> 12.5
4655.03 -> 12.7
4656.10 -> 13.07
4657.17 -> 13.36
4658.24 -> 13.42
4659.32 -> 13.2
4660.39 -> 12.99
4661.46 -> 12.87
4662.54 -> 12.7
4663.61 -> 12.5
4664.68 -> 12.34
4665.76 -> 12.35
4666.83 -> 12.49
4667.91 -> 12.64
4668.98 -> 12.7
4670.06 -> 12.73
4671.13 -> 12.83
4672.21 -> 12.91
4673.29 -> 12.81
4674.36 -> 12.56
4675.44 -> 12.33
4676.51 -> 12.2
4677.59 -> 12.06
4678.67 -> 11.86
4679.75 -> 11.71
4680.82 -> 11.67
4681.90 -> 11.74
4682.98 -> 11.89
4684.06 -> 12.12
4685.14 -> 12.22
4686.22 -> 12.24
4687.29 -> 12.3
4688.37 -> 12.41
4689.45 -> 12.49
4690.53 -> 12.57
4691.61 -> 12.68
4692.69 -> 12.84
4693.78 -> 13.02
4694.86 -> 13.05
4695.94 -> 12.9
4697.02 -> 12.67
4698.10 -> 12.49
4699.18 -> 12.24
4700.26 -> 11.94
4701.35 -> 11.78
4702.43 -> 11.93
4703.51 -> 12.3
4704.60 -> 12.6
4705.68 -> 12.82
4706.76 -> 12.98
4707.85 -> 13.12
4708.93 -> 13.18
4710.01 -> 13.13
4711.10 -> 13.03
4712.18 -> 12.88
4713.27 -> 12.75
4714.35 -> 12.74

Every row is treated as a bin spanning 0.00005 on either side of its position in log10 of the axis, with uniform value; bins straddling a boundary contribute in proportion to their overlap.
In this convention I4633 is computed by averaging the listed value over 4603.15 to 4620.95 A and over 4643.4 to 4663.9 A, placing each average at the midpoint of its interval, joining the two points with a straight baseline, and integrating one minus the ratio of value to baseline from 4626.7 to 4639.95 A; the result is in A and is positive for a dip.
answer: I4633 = 0.2 A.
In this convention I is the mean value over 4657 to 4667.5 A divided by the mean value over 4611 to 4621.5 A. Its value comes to 1.00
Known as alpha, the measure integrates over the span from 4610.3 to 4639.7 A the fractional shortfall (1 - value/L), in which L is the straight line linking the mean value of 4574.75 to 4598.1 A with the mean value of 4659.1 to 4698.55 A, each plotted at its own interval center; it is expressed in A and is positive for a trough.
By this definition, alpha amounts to 0.6 A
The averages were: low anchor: 13.3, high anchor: 12.5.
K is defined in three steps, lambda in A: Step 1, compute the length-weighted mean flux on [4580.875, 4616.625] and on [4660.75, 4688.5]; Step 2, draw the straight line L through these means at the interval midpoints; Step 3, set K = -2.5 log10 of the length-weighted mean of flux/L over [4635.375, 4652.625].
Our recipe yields -0.01 mag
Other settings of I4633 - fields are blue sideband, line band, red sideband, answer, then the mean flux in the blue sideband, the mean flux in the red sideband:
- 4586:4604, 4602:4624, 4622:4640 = 0.16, 13.2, 12.6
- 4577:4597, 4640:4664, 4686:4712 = 0.01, 13.3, 12.6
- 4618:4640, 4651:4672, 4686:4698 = -0.24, 12.6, 12.7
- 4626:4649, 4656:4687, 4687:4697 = 0.59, 12.8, 12.7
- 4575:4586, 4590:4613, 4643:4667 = 0.08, 13.3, 12.9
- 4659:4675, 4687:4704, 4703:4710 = 0.45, 12.7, 12.9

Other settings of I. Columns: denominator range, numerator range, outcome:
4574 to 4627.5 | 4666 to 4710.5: 0.96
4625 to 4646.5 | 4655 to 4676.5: 1.00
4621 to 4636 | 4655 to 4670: 1.02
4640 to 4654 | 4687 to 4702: 0.97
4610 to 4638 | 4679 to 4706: 0.97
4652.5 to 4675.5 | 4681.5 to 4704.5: 0.97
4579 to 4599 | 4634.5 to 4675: 0.96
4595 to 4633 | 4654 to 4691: 0.97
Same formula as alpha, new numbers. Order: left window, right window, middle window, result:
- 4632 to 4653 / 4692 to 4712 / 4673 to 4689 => 0.7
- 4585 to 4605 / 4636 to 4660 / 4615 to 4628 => 0.5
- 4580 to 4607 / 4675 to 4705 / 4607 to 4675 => 0.1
